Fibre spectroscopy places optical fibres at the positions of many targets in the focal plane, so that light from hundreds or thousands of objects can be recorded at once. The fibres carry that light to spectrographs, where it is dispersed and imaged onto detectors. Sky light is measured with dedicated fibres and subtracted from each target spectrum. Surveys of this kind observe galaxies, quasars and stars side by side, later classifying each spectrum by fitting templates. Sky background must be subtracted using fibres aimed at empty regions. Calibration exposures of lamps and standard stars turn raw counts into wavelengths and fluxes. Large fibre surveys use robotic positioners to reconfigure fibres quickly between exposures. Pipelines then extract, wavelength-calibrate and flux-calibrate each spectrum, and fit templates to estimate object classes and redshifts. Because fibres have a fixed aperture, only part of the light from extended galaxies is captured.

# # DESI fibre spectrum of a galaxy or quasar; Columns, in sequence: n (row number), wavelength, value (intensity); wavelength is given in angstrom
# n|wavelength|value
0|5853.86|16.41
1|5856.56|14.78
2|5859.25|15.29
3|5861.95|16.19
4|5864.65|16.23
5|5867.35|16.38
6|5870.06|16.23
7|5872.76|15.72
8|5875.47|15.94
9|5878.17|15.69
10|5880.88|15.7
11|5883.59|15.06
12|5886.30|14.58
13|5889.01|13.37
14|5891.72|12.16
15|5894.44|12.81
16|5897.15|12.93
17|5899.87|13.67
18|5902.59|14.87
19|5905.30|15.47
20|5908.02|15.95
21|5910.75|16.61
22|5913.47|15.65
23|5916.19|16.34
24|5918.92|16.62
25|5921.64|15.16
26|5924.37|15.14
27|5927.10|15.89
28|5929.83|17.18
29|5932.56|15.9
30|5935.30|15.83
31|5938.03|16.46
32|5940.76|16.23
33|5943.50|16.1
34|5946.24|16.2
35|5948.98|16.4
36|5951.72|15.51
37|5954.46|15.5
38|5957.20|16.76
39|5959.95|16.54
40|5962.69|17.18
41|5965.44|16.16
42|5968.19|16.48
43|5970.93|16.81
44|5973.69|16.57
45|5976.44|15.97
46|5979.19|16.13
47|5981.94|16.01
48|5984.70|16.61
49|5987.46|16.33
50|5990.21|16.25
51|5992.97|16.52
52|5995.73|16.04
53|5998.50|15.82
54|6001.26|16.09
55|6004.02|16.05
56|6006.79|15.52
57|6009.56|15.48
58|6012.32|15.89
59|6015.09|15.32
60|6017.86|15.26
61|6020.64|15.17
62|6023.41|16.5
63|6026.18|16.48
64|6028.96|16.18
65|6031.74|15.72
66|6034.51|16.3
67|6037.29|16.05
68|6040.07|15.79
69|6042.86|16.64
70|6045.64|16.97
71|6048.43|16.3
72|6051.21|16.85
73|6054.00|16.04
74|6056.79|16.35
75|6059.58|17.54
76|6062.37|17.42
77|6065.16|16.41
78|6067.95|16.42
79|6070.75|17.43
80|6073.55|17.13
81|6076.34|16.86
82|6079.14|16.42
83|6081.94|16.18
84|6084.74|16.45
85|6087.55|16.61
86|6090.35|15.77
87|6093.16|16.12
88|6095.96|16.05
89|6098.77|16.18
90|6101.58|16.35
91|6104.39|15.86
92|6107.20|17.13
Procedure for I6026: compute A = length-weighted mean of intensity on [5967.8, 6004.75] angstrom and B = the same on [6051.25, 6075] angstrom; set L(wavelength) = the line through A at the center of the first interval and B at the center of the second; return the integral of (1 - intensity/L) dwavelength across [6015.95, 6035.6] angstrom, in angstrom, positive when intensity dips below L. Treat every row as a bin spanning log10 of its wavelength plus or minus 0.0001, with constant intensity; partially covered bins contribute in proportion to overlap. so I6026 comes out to 0.8 angstrom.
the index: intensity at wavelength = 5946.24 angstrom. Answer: 16.2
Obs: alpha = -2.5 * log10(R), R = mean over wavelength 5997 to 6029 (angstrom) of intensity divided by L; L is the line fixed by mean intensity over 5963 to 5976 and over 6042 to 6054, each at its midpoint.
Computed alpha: 0.05 mag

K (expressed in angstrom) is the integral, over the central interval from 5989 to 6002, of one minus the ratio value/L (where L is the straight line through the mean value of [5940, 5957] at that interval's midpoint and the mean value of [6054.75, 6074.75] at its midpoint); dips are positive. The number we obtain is 0.2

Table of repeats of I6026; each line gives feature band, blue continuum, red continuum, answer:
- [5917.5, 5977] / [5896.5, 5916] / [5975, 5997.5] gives -1.88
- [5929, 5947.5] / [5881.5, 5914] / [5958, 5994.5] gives -0.94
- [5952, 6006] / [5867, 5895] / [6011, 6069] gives -1.89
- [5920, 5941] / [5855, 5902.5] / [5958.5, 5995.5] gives -0.38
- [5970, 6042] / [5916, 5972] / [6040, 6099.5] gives 1.53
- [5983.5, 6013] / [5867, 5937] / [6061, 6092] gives -0.07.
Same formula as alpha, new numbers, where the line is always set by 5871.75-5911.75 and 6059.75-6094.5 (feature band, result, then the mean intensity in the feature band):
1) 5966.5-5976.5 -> -0.067 mag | 16.5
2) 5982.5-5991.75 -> -0.046 mag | 16.4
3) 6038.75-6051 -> -0.011 mag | 16.5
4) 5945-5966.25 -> -0.064 mag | 16.3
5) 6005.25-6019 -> 0.031 mag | 15.5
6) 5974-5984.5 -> -0.038 mag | 16.2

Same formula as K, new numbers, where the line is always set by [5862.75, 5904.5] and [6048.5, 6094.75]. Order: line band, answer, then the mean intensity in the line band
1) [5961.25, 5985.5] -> -1.2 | 16.4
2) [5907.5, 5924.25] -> -1.0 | 16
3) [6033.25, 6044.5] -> 0.1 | 16.2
